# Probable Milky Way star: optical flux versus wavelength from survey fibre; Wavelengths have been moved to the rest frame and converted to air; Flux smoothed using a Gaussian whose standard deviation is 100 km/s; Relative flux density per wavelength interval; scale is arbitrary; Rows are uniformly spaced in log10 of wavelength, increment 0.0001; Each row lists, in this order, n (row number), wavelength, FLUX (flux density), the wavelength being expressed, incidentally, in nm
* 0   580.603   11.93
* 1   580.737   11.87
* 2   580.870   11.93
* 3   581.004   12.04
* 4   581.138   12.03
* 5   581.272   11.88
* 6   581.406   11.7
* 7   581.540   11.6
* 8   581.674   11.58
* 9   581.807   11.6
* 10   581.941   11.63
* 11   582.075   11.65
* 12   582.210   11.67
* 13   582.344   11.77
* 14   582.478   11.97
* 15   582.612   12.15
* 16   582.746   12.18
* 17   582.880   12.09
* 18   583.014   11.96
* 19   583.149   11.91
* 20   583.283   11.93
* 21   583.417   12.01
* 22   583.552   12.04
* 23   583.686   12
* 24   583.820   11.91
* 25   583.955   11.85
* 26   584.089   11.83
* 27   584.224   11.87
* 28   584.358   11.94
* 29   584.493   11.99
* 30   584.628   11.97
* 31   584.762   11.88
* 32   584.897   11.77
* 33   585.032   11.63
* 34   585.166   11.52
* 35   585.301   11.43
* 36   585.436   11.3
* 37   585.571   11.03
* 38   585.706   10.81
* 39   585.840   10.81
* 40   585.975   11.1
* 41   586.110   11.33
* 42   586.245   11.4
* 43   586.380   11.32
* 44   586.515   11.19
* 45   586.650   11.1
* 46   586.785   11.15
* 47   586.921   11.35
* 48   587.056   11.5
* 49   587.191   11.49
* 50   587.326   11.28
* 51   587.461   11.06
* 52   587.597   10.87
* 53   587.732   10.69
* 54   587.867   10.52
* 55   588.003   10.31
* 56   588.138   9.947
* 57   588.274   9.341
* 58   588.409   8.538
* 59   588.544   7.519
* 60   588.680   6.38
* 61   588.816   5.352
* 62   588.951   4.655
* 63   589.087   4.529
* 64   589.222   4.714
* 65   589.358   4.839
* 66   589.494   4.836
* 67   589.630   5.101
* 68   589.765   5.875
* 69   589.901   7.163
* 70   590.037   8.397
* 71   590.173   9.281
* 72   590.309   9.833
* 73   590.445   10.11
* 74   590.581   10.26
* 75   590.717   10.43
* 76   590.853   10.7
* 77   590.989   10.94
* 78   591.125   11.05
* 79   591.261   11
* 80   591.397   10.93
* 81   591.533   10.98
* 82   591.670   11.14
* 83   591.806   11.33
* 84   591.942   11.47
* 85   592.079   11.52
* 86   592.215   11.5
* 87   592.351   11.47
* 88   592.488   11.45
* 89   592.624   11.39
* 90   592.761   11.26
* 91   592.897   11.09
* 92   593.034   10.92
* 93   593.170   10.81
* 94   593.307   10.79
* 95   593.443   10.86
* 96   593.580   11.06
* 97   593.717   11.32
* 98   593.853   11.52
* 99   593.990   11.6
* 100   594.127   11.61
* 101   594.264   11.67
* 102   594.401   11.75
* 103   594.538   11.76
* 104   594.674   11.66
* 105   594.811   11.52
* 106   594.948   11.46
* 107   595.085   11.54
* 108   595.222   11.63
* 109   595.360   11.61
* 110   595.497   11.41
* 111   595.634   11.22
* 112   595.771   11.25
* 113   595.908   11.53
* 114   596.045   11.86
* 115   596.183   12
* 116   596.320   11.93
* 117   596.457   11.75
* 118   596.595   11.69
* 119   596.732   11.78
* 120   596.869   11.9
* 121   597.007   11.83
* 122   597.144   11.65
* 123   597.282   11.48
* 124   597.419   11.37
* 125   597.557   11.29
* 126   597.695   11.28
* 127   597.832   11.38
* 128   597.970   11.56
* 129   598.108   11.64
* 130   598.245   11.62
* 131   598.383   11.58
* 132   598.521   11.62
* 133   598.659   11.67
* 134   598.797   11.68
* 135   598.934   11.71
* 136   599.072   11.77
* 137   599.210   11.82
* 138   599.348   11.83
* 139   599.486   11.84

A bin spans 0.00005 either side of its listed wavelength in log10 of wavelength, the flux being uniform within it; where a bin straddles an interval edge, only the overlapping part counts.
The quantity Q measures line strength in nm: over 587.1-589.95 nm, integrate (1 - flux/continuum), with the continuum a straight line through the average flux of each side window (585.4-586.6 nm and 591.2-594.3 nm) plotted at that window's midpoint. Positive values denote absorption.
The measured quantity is 0.84 nm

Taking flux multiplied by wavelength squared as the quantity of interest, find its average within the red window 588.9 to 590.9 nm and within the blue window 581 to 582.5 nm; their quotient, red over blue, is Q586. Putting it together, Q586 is 0.65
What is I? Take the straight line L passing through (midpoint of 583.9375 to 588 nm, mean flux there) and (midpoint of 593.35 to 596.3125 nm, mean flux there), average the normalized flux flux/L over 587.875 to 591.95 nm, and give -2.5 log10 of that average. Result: 0.31 mag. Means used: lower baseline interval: 11.3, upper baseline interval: 11.5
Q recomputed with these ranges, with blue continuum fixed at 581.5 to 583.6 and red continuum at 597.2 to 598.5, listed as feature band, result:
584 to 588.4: 0.221 nm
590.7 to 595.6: 0.126 nm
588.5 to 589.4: 0.485 nm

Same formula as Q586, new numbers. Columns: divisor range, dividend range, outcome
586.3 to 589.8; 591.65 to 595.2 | 1.33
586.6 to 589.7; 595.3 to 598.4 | 1.40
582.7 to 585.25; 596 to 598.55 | 1.02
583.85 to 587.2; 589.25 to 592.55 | 0.85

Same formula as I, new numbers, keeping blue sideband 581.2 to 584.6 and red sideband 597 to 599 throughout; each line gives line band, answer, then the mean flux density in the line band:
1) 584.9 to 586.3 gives 0.05 mag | 11.3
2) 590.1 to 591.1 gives 0.14 mag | 10.2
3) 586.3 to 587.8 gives 0.06 mag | 11.2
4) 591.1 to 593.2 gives 0.04 mag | 11.2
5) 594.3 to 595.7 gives 0.01 mag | 11.6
